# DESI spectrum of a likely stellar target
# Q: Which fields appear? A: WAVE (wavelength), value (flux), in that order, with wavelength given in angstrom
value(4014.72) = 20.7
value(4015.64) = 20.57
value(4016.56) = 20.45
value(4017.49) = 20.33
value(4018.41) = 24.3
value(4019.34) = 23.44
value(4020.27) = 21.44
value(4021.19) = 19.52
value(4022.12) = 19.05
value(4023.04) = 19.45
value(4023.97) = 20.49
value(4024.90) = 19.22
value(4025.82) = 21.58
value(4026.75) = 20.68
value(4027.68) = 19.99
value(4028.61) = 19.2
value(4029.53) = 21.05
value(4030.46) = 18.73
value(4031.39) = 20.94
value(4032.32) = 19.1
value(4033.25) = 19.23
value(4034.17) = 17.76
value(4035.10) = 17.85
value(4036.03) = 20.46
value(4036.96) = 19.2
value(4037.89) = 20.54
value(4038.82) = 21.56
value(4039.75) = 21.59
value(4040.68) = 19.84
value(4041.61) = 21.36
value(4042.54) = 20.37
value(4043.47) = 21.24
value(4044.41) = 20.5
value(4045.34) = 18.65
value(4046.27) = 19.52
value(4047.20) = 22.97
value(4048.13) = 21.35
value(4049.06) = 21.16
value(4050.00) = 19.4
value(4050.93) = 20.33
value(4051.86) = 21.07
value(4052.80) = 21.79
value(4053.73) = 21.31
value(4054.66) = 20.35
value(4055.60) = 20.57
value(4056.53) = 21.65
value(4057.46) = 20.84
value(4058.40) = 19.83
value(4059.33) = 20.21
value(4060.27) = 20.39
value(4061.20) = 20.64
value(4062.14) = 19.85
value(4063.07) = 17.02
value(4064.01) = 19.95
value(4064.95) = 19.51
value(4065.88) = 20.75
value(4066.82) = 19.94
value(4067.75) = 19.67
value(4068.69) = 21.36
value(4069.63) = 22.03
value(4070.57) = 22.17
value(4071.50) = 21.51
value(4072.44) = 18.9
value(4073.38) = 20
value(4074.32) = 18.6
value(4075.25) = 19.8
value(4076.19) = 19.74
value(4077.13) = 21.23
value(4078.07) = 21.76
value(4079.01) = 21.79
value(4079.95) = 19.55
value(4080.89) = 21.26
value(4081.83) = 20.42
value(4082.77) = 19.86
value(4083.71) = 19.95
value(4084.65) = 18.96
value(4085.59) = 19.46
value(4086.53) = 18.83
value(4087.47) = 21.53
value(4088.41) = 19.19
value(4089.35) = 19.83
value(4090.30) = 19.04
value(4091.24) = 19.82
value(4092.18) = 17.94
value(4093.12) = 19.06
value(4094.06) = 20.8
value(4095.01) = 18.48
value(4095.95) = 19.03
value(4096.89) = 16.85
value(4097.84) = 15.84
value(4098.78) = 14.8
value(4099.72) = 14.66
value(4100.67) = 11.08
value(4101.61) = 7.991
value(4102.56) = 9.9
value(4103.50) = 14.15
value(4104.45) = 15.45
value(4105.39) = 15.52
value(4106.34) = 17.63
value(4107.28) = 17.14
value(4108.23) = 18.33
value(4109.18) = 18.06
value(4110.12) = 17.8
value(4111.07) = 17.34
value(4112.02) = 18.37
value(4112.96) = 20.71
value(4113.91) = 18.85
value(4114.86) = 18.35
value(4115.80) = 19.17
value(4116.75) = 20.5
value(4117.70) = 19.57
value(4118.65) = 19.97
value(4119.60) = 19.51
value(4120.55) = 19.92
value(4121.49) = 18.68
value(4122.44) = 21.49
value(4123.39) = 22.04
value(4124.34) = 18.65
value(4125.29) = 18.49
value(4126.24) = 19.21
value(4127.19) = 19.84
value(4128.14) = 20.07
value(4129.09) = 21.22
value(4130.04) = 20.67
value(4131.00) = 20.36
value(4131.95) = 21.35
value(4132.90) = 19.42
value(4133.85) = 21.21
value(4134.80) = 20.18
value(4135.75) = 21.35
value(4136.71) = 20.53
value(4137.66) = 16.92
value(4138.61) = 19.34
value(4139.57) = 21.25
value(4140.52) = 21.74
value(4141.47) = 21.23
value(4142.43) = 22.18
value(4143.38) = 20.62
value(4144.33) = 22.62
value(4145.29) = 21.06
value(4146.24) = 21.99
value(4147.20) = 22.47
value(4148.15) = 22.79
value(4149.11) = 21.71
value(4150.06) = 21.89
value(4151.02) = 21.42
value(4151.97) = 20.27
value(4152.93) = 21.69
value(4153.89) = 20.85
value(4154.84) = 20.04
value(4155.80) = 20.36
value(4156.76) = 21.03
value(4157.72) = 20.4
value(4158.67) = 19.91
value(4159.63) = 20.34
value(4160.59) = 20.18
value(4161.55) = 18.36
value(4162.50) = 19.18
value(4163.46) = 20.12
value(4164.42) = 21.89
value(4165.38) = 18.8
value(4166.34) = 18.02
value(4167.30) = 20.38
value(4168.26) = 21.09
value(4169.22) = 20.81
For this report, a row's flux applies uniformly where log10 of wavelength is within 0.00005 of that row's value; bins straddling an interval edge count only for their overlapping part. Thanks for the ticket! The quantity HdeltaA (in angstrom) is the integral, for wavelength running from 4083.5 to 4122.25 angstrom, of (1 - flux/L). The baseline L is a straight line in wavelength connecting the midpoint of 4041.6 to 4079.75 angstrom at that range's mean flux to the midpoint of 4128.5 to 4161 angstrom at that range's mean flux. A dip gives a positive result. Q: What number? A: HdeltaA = 5.5 angstrom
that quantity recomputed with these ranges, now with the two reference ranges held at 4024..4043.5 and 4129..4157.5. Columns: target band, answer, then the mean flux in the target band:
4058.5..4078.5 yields 0.1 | 20.2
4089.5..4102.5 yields 2.6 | 16.4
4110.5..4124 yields 0.8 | 19.6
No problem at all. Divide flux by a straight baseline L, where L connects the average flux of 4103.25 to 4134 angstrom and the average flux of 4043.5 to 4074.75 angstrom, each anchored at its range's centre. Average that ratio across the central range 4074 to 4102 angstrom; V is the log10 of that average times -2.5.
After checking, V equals 0.07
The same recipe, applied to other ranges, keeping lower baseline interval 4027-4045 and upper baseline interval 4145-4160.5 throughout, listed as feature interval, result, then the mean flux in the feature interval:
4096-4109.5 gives 0.354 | 14.9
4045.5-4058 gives -0.038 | 20.9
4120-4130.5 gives 0.044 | 20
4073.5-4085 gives 0.009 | 20.3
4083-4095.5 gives 0.057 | 19.5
